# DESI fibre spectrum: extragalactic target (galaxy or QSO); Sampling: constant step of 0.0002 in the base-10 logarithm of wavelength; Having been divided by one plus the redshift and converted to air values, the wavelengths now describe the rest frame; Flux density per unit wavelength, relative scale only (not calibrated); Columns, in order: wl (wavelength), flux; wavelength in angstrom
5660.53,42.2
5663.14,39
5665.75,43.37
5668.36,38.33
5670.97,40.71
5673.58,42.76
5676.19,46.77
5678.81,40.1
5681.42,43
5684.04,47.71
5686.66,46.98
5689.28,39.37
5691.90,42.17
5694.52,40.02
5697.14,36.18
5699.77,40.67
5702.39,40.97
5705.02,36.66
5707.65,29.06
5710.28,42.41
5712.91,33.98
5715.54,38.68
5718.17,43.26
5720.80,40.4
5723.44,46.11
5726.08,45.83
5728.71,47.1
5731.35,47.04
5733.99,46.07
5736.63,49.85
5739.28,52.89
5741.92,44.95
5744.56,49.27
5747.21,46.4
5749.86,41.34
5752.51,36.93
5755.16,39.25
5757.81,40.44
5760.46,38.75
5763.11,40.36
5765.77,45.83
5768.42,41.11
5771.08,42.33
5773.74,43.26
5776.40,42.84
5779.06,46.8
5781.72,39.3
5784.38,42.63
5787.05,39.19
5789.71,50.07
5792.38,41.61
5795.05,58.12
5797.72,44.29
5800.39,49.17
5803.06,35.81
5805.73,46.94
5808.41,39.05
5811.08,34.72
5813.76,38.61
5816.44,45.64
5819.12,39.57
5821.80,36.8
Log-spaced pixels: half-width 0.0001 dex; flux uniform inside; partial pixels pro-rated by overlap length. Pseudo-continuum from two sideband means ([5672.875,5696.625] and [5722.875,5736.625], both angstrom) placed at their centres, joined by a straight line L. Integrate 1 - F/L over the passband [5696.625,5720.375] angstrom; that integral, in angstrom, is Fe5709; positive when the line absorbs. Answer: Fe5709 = 3.6 angstrom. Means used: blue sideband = 43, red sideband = 46.8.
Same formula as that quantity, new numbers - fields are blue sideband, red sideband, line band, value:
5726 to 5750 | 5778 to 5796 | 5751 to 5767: 2.13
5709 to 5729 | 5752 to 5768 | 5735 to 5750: -2.46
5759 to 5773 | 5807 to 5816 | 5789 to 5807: -3.25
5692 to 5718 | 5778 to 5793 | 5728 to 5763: -3.27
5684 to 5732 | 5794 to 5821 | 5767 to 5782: -0.20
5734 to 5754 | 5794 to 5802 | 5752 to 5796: 4.78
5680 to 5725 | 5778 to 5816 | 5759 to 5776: 0.19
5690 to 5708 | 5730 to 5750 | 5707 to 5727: 1.10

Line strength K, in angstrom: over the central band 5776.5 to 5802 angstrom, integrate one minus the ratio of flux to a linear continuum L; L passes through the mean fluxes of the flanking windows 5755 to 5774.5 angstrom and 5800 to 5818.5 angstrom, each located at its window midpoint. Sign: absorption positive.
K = -2.6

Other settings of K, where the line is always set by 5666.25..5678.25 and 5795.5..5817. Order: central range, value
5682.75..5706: 0.5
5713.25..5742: -2.1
